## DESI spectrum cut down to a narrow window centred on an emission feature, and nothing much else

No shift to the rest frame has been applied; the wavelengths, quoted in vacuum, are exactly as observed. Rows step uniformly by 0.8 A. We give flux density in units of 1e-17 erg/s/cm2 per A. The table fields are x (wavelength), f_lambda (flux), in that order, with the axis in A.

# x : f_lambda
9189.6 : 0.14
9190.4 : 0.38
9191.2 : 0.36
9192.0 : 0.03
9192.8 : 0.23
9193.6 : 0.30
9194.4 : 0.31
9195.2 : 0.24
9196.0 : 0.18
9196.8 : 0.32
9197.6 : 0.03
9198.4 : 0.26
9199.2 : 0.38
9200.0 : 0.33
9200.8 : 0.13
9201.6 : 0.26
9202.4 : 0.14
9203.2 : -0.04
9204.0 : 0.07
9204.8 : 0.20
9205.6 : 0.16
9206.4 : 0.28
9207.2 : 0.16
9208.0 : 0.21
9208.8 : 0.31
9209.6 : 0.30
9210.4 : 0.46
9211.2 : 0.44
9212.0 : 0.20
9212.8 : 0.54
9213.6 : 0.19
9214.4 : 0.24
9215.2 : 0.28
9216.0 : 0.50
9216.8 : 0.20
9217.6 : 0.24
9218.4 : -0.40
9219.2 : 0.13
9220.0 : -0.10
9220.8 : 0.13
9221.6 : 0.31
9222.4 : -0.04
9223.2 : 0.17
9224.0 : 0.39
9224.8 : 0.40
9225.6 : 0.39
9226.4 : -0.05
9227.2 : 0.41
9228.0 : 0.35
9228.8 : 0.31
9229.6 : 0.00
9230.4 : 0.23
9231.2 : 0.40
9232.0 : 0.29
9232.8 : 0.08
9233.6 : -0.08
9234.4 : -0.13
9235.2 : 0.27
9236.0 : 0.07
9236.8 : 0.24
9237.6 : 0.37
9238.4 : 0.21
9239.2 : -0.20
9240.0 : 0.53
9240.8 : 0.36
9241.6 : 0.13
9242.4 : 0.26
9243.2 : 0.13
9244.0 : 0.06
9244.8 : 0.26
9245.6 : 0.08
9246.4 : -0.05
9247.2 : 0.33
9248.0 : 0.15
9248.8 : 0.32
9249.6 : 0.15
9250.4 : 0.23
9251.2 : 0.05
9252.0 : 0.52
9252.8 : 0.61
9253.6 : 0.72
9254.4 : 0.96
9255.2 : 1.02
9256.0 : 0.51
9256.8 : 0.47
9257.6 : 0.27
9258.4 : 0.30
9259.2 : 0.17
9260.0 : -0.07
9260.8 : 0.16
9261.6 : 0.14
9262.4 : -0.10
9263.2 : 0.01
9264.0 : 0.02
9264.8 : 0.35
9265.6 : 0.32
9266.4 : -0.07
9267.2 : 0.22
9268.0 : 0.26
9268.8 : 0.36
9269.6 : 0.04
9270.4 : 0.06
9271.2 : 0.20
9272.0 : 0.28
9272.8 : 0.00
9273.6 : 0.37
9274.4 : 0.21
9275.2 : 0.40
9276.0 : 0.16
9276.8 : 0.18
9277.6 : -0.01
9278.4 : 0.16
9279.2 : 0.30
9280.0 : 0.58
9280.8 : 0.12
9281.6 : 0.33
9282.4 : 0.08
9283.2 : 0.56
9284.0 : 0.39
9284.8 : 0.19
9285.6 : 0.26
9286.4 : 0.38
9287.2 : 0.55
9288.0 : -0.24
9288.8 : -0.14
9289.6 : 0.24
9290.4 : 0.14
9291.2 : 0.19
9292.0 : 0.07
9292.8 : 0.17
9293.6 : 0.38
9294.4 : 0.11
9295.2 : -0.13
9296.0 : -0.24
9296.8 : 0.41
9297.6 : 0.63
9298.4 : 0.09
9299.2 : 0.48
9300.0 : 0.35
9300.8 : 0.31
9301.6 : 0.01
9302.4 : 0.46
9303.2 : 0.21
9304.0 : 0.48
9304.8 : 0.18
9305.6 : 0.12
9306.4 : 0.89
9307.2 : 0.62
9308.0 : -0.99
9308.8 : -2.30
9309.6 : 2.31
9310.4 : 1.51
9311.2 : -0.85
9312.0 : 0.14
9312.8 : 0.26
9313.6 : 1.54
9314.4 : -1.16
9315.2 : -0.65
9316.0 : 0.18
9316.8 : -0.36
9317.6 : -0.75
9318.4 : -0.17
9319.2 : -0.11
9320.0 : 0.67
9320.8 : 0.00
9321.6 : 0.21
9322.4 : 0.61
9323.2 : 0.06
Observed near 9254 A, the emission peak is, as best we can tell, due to H-gamma 4340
